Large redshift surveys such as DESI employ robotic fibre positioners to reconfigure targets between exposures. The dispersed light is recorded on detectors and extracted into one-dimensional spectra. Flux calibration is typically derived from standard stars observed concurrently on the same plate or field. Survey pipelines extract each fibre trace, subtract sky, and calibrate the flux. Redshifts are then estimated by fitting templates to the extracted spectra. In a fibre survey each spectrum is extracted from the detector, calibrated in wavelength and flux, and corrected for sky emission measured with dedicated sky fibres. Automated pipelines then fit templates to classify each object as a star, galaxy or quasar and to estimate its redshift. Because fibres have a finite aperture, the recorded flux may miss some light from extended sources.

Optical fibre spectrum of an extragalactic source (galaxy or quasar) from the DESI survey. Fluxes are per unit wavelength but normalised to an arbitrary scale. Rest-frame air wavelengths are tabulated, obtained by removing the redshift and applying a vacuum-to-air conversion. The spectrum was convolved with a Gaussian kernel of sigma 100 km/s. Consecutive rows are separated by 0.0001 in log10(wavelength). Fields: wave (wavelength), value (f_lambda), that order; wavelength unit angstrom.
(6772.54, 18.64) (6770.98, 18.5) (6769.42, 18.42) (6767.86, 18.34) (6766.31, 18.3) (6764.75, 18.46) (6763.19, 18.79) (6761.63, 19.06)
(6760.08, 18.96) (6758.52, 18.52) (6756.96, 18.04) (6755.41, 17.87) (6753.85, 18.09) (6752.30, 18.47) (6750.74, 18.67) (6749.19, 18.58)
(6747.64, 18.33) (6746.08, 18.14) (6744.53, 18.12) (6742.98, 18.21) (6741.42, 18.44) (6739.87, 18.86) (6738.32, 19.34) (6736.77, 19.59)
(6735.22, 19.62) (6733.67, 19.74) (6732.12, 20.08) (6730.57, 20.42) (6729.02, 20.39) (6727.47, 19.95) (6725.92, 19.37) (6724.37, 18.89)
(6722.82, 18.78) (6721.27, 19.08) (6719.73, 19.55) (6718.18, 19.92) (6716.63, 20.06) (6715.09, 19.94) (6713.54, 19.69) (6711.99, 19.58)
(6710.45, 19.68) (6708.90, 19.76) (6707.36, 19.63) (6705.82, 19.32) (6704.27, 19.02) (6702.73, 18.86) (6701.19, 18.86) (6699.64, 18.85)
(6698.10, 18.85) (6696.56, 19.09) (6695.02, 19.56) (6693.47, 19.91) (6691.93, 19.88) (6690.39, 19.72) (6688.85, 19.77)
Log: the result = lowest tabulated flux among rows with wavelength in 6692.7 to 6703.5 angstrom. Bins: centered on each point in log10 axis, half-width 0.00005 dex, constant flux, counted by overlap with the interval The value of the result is 18.85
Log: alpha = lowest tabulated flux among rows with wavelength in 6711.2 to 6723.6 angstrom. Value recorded 18.78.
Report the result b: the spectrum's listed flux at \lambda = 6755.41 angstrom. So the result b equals 17.87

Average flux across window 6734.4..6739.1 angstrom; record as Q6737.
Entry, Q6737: 19.5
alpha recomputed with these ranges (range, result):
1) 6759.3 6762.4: 18.96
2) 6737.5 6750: 18.12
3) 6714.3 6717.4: 19.94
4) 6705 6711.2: 19.32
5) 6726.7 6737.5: 19.59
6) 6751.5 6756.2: 17.87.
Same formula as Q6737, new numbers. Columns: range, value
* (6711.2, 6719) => 19.8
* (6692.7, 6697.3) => 19.5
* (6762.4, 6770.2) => 18.5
